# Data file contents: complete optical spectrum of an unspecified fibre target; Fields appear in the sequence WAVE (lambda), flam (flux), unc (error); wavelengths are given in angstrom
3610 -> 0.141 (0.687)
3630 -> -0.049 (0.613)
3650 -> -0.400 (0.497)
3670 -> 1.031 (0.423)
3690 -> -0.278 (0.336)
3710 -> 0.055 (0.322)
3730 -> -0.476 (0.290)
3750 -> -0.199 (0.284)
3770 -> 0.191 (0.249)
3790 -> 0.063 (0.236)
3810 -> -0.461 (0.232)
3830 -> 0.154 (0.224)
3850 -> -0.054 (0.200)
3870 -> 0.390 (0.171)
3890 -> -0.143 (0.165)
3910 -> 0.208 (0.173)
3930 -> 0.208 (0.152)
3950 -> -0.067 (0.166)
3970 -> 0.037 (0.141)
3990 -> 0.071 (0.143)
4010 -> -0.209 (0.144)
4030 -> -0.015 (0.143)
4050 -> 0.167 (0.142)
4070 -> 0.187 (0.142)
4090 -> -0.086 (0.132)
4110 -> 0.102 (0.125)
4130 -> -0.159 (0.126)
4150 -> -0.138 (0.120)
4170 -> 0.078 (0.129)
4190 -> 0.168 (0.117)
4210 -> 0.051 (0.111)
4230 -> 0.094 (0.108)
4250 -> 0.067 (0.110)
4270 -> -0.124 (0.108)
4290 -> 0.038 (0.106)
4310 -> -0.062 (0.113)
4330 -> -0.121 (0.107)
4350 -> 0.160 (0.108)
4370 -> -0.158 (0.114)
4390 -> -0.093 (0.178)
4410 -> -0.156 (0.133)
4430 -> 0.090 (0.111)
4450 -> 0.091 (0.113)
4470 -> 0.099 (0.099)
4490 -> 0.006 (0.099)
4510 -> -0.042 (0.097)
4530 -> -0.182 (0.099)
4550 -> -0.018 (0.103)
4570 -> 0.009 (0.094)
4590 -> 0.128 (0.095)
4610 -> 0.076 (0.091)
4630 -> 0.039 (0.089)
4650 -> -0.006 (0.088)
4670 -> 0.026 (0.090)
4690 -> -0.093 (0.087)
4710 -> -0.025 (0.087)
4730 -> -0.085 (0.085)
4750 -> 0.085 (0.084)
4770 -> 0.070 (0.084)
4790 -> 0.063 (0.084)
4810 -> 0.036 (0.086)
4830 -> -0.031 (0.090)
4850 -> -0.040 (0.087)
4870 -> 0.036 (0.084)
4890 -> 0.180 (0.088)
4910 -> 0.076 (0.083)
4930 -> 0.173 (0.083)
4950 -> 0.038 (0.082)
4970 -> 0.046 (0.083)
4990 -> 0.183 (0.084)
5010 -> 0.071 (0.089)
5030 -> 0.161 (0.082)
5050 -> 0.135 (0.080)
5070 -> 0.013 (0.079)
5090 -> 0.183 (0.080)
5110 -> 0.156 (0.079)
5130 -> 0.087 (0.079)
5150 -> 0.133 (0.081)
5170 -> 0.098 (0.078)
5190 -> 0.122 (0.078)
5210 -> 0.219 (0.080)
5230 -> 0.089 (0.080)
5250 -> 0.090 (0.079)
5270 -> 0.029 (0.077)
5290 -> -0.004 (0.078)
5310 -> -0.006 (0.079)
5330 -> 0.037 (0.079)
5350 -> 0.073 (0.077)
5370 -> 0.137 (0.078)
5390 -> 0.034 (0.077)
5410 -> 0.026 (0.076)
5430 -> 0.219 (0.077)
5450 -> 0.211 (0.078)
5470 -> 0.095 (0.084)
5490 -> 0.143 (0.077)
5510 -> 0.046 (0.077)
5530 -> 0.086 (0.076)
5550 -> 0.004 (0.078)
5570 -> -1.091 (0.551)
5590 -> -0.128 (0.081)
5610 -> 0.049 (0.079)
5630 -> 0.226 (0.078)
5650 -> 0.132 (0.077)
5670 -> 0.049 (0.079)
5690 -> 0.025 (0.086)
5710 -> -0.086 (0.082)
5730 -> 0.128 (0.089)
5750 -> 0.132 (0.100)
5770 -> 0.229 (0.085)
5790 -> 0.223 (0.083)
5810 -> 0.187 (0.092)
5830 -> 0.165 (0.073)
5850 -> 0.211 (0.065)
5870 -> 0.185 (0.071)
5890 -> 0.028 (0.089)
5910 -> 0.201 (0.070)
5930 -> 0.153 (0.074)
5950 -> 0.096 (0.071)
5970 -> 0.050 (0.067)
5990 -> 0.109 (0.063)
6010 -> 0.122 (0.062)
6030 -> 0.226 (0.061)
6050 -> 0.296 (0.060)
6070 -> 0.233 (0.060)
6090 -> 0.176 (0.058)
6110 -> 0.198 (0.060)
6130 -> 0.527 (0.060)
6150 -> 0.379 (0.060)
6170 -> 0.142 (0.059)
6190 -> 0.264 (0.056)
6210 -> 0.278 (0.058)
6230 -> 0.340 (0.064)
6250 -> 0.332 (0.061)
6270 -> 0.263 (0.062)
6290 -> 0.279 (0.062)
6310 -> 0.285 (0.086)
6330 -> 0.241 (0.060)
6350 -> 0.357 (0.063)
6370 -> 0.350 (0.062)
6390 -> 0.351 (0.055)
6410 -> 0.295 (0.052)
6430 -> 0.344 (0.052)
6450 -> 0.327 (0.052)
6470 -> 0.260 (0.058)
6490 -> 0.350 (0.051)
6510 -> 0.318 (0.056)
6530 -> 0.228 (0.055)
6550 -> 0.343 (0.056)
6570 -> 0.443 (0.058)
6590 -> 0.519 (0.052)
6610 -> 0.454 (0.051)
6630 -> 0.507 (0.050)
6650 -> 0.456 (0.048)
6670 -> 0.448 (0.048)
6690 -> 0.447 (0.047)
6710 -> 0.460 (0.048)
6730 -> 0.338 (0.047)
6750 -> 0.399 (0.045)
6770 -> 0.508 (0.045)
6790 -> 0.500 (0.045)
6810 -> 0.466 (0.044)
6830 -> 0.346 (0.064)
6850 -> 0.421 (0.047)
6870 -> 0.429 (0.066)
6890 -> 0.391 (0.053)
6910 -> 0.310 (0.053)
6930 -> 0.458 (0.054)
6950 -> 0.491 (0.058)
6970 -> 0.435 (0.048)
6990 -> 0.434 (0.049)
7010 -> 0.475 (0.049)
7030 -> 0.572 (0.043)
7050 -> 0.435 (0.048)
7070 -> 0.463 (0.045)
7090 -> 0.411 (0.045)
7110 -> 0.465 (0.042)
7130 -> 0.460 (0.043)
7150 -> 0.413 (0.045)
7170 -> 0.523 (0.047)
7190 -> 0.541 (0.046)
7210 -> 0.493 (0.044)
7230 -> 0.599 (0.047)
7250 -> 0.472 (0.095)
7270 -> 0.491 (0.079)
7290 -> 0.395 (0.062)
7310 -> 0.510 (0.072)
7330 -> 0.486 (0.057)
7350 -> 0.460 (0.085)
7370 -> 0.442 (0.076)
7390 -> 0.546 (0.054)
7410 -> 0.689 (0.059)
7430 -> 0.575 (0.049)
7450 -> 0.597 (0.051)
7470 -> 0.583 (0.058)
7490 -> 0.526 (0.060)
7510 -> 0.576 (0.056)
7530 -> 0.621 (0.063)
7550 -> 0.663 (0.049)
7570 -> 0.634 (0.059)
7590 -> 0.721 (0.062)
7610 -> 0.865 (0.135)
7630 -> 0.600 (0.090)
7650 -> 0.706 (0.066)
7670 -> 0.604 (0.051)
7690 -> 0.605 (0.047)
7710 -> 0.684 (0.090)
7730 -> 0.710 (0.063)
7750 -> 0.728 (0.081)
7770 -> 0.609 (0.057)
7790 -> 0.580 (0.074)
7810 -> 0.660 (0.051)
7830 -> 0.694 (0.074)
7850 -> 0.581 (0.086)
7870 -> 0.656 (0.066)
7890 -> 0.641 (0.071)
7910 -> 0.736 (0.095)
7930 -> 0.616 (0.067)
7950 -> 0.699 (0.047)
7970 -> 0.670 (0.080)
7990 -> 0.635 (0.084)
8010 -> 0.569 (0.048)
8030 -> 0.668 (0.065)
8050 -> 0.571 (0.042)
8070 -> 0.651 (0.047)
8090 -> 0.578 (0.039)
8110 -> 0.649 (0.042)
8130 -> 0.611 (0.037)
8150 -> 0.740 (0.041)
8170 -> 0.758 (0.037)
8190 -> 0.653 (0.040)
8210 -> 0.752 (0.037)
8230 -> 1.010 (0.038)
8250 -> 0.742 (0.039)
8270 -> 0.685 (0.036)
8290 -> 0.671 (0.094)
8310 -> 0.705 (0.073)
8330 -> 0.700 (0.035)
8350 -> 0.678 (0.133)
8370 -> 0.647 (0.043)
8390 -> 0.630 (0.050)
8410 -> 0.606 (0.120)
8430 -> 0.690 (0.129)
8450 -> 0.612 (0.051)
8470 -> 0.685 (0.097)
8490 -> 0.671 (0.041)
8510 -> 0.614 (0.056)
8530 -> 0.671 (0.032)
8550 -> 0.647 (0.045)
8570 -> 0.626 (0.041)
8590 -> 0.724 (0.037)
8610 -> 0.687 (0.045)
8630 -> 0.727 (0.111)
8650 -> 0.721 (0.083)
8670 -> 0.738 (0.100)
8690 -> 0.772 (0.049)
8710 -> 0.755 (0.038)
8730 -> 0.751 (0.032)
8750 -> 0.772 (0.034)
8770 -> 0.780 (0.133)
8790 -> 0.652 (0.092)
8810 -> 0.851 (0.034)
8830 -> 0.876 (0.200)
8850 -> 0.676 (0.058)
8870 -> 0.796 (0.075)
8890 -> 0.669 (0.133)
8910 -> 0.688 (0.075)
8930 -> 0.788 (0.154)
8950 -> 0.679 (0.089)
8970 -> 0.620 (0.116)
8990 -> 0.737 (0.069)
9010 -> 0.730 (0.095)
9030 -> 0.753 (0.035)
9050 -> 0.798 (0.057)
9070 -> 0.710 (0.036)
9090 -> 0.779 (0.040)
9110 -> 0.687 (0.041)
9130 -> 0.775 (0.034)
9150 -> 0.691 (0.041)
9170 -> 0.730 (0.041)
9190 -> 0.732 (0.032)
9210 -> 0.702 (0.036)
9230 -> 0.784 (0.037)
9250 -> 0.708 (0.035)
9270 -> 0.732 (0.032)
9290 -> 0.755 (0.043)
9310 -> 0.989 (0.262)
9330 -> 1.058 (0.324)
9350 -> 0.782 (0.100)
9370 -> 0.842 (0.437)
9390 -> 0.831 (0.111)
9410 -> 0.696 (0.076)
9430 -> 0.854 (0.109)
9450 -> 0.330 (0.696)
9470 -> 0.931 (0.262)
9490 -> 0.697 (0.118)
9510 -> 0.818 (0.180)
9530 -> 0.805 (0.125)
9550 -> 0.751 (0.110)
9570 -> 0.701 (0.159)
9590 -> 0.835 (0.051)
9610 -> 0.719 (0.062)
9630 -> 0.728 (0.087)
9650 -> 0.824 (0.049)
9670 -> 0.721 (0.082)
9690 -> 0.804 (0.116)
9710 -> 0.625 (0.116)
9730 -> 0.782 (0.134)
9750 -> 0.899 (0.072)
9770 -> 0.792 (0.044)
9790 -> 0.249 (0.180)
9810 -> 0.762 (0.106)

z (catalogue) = 0.64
